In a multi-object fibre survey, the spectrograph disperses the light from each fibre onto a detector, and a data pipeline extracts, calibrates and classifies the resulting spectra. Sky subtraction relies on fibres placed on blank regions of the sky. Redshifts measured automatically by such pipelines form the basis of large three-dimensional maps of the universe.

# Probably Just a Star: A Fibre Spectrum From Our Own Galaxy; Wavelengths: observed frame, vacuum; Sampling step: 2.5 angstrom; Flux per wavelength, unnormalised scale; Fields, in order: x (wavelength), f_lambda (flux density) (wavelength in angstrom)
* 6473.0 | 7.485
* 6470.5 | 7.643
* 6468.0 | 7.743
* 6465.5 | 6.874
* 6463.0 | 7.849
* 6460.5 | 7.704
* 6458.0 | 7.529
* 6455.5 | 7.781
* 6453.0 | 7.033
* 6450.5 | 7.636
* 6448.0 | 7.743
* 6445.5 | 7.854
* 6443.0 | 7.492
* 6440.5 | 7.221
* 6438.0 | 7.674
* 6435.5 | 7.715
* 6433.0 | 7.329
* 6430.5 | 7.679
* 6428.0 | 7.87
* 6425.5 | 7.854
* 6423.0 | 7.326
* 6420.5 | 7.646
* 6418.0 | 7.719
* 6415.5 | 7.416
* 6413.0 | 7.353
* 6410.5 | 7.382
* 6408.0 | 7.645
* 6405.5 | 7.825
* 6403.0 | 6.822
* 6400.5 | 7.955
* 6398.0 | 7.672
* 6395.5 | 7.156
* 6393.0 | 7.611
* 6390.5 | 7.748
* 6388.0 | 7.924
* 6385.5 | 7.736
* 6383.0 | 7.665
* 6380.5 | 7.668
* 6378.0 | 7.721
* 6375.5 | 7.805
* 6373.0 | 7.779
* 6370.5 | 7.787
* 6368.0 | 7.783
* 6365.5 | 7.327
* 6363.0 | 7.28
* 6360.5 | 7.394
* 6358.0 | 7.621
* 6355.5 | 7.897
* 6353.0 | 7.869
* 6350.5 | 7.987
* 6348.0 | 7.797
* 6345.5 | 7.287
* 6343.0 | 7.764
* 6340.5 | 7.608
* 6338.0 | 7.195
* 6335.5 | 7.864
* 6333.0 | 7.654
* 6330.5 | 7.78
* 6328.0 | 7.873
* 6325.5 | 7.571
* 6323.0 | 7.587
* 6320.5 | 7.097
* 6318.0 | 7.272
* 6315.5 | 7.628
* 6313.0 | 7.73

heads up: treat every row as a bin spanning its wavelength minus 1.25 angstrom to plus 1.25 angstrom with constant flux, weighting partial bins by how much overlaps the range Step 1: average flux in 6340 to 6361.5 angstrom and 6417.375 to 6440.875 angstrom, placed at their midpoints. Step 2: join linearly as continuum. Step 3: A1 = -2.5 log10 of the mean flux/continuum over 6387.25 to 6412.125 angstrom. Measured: 0.01 mag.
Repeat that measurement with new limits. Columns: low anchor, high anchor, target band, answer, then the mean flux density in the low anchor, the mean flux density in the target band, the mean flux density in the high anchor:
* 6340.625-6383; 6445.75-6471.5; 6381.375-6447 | 0.00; 7.67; 7.59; 7.56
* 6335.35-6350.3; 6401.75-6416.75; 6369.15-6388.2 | -0.04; 7.59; 7.75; 7.41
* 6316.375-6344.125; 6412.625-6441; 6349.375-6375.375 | -0.01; 7.57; 7.68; 7.58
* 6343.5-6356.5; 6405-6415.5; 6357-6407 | 0.00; 7.76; 7.61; 7.52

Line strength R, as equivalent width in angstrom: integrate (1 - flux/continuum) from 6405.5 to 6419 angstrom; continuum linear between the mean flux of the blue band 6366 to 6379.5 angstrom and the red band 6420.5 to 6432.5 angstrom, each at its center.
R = 0.3 angstrom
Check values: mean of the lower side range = 7.75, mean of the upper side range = 7.66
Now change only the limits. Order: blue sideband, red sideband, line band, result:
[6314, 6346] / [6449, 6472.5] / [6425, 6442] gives -0.16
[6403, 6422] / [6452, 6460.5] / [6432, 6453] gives -0.14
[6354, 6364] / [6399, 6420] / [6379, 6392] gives -0.35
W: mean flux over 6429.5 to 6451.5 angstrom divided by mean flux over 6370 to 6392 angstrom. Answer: 0.98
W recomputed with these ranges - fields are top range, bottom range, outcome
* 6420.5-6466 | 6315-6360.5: 0.99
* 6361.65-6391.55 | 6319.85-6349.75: 1.01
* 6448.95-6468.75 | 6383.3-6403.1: 0.99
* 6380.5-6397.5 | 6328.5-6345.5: 1.00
